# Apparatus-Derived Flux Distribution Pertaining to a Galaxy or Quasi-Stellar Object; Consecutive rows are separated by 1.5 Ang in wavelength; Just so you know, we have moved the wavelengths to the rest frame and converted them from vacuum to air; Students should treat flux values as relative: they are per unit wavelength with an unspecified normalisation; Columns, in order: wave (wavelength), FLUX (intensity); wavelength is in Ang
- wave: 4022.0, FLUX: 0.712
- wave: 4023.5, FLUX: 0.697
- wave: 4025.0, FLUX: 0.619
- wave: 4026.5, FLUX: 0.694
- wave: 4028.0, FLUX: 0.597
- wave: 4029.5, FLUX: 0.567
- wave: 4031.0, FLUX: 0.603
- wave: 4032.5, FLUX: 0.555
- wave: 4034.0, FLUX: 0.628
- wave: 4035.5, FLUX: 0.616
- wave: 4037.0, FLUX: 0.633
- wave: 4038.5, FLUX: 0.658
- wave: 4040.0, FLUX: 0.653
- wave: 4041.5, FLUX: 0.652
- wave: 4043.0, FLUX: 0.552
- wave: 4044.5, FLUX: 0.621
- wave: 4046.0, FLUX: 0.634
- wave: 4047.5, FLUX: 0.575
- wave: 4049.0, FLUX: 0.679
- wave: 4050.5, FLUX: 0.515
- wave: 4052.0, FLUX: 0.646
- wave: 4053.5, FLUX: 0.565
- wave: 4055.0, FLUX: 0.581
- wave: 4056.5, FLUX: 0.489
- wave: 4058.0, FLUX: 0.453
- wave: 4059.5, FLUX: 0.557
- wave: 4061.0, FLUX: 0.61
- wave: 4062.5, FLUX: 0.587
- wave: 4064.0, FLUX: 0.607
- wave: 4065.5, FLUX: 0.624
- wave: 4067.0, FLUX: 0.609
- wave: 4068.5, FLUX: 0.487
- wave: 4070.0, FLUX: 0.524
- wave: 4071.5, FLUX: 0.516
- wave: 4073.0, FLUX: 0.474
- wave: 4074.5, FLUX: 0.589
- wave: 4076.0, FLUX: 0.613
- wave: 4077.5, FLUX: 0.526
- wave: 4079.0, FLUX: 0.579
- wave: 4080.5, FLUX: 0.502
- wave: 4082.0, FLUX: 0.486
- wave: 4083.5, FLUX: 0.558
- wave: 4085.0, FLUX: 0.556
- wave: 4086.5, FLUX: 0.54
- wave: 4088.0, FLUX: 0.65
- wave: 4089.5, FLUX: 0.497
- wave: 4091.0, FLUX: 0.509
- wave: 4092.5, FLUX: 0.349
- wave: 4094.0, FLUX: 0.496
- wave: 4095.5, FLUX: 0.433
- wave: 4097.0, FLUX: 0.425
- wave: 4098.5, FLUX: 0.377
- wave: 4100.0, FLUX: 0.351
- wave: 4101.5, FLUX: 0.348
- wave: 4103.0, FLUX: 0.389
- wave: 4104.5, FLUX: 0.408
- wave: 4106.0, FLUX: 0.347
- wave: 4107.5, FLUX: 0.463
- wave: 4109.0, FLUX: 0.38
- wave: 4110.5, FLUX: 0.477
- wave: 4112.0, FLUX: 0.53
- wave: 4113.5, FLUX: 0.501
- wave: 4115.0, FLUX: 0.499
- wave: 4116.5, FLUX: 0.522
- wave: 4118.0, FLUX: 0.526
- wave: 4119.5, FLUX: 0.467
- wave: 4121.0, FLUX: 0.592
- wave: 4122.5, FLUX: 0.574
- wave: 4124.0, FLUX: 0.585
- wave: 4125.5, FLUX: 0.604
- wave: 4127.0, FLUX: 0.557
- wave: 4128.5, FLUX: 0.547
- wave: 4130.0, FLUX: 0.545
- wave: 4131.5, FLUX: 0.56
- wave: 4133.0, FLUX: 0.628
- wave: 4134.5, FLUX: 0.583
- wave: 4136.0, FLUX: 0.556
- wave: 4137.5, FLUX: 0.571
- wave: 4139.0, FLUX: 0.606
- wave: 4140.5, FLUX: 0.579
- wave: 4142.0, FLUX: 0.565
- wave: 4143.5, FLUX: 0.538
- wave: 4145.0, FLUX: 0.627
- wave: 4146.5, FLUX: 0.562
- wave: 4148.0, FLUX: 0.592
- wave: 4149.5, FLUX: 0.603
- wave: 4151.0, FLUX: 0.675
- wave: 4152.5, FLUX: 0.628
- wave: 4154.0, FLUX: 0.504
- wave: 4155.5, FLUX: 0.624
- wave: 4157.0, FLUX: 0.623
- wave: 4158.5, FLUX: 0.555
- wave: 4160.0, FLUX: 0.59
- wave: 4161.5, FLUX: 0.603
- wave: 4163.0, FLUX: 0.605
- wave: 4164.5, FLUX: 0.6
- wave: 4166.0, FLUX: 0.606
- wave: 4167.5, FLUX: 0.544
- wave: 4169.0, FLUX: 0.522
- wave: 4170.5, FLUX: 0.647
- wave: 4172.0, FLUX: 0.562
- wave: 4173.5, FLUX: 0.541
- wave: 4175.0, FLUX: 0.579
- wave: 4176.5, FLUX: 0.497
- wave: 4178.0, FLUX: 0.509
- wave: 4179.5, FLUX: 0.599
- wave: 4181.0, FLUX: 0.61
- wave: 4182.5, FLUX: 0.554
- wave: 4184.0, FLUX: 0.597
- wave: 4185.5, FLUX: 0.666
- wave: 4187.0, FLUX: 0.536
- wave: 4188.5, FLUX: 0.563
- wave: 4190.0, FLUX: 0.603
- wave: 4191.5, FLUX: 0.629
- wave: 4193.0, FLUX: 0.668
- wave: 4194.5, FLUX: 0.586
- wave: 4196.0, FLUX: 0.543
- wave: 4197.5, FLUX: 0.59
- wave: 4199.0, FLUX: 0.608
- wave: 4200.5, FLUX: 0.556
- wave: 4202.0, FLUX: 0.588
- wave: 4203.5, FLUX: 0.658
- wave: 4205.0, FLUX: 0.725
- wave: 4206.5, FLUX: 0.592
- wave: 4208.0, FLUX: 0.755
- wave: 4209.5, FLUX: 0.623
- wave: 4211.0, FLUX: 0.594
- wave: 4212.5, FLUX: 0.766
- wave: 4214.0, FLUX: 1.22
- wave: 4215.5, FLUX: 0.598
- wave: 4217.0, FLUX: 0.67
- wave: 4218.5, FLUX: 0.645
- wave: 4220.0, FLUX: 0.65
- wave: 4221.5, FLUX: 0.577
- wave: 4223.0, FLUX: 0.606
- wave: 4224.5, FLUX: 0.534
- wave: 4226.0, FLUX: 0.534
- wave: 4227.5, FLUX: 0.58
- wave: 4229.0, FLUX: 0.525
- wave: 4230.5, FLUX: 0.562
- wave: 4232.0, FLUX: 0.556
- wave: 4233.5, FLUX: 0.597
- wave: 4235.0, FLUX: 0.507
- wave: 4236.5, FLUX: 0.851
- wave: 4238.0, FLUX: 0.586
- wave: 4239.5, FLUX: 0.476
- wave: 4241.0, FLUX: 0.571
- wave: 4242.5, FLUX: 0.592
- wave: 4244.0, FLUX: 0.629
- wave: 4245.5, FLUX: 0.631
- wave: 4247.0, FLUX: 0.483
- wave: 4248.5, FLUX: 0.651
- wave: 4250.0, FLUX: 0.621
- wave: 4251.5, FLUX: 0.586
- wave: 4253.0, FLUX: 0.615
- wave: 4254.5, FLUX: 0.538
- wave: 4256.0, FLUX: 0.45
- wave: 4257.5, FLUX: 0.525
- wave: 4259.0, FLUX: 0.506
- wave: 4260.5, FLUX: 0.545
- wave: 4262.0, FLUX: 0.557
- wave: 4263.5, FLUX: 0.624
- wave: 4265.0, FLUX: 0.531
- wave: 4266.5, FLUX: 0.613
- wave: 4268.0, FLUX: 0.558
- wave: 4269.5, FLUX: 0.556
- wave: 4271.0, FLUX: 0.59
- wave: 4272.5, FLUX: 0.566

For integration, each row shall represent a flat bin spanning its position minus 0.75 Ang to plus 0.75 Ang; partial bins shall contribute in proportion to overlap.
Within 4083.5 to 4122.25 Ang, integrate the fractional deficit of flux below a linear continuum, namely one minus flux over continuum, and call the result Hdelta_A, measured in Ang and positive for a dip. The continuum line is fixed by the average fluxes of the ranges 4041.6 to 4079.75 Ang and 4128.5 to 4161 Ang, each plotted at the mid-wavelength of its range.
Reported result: 7.3 Ang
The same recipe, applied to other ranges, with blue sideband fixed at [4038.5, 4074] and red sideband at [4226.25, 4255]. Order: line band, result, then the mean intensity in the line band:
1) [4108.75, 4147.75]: 1.9 Ang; 0.552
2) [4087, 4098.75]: 2.2 Ang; 0.472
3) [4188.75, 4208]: -1.1 Ang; 0.616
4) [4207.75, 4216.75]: -2.6 Ang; 0.755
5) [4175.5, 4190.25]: 0.3 Ang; 0.572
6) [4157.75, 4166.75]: -0.2 Ang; 0.593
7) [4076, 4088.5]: 0.6 Ang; 0.551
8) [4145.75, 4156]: -0.3 Ang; 0.598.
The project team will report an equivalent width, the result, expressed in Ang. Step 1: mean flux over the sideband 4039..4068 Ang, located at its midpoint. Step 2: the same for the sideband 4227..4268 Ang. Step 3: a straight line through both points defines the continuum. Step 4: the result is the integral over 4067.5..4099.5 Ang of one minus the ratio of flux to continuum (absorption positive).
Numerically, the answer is 4.3 Ang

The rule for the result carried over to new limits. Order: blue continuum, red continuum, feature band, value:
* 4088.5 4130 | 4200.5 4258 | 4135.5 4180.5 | -4.13 Ang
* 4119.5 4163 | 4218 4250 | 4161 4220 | -3.43 Ang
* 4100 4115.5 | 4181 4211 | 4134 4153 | -3.30 Ang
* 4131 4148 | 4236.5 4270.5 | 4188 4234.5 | -4.33 Ang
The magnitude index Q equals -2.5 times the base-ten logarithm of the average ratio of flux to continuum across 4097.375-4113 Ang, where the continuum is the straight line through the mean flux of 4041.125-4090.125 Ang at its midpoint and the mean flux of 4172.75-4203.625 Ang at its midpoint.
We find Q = 0.362 mag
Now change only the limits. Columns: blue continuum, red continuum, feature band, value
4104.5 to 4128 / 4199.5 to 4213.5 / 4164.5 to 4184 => 0.07 mag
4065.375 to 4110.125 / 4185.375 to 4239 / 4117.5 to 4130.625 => -0.06 mag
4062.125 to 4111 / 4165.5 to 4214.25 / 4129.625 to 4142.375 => -0.05 mag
